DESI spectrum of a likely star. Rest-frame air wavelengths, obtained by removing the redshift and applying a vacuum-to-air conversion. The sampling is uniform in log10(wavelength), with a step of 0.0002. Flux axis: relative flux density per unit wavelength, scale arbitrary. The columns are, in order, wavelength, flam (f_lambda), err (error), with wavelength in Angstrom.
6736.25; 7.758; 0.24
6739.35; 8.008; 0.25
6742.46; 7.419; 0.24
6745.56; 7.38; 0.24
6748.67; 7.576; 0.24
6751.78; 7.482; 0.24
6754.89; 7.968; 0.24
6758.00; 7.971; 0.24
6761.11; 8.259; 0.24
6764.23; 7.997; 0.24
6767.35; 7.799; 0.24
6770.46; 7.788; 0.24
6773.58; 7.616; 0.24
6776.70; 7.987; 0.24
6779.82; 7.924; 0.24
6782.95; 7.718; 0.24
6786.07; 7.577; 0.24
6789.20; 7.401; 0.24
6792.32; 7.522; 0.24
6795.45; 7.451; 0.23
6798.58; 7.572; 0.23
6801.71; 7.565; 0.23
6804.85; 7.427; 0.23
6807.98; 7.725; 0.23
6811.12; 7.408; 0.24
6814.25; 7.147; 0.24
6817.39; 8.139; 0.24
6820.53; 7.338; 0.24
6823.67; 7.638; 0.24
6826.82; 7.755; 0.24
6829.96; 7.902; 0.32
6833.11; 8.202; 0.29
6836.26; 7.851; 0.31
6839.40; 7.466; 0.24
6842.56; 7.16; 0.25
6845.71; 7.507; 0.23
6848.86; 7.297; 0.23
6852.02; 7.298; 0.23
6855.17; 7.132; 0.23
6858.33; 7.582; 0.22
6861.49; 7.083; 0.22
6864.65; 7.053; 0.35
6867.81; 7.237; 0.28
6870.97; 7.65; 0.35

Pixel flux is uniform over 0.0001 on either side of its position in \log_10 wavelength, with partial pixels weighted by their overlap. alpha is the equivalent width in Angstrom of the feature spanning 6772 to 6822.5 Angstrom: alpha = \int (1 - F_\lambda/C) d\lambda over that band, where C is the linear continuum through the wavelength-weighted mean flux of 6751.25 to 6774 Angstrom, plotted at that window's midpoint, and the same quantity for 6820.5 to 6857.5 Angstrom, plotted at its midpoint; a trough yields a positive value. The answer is 0.9 Angstrom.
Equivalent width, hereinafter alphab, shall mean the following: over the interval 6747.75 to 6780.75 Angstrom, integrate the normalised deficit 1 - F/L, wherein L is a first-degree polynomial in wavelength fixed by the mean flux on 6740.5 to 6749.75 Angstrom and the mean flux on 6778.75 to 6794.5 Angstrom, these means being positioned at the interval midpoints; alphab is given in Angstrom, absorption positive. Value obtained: -1.39 Angstrom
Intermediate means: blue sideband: 7.47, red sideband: 7.61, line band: 7.86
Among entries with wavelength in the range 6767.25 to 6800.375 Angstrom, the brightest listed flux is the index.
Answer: 7.987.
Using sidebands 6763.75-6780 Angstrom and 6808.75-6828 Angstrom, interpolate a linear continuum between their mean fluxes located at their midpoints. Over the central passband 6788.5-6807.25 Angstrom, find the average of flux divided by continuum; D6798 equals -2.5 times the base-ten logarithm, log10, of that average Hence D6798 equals 0.03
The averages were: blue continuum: 7.84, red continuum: 7.57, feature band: 7.51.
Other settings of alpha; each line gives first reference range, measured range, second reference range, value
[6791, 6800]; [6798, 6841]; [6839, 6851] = -1.31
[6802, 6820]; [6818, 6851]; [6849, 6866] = -1.01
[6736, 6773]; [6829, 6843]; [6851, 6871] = -0.69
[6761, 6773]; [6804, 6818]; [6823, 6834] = 0.60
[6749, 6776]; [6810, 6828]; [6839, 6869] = -0.19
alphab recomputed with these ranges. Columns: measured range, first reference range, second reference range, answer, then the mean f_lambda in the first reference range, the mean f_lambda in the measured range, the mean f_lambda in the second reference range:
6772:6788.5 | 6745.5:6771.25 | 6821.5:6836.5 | 0.2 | 7.83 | 7.74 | 7.85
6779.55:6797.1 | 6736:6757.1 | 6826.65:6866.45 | 0.0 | 7.66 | 7.57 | 7.47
